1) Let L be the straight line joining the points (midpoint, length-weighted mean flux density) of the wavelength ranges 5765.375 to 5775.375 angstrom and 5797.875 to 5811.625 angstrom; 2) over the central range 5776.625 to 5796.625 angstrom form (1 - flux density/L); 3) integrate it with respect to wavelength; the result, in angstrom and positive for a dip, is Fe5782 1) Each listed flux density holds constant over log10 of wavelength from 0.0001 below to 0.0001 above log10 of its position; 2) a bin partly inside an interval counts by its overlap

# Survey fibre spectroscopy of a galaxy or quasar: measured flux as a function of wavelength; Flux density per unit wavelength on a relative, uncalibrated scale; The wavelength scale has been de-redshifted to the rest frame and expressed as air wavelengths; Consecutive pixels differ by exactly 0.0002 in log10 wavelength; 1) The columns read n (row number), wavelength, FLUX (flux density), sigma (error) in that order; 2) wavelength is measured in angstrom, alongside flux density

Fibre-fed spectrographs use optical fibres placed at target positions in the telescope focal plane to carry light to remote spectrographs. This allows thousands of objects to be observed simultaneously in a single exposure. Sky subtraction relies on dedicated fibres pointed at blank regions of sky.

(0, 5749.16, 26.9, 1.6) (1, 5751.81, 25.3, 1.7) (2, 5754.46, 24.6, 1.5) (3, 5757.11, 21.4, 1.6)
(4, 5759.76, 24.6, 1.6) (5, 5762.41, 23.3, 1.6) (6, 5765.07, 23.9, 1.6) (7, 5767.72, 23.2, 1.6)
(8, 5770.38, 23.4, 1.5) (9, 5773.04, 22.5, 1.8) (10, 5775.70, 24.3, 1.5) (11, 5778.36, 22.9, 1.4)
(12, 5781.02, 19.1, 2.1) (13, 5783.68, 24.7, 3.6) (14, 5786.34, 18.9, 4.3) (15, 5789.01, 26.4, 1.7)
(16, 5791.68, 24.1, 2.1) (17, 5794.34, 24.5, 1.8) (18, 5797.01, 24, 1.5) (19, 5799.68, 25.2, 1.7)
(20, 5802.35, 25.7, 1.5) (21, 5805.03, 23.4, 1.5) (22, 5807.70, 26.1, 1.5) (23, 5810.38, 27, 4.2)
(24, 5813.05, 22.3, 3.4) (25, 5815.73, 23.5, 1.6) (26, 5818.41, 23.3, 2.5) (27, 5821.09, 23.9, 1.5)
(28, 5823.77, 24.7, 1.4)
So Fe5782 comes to 1.0 angstrom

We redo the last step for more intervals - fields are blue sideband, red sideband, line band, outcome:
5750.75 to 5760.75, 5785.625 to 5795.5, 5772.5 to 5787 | 0.98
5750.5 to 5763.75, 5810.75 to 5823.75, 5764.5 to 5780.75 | 0.50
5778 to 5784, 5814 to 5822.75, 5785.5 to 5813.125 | -2.31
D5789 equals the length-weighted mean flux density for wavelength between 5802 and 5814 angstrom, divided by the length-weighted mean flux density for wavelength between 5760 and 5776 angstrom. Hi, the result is 1.1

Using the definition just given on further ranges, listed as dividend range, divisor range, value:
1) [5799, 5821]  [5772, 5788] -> 1.11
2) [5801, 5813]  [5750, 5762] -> 1.05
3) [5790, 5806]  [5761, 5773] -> 1.05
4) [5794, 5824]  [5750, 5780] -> 1.04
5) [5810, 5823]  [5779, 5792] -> 1.06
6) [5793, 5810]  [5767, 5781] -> 1.09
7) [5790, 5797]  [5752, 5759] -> 1.04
